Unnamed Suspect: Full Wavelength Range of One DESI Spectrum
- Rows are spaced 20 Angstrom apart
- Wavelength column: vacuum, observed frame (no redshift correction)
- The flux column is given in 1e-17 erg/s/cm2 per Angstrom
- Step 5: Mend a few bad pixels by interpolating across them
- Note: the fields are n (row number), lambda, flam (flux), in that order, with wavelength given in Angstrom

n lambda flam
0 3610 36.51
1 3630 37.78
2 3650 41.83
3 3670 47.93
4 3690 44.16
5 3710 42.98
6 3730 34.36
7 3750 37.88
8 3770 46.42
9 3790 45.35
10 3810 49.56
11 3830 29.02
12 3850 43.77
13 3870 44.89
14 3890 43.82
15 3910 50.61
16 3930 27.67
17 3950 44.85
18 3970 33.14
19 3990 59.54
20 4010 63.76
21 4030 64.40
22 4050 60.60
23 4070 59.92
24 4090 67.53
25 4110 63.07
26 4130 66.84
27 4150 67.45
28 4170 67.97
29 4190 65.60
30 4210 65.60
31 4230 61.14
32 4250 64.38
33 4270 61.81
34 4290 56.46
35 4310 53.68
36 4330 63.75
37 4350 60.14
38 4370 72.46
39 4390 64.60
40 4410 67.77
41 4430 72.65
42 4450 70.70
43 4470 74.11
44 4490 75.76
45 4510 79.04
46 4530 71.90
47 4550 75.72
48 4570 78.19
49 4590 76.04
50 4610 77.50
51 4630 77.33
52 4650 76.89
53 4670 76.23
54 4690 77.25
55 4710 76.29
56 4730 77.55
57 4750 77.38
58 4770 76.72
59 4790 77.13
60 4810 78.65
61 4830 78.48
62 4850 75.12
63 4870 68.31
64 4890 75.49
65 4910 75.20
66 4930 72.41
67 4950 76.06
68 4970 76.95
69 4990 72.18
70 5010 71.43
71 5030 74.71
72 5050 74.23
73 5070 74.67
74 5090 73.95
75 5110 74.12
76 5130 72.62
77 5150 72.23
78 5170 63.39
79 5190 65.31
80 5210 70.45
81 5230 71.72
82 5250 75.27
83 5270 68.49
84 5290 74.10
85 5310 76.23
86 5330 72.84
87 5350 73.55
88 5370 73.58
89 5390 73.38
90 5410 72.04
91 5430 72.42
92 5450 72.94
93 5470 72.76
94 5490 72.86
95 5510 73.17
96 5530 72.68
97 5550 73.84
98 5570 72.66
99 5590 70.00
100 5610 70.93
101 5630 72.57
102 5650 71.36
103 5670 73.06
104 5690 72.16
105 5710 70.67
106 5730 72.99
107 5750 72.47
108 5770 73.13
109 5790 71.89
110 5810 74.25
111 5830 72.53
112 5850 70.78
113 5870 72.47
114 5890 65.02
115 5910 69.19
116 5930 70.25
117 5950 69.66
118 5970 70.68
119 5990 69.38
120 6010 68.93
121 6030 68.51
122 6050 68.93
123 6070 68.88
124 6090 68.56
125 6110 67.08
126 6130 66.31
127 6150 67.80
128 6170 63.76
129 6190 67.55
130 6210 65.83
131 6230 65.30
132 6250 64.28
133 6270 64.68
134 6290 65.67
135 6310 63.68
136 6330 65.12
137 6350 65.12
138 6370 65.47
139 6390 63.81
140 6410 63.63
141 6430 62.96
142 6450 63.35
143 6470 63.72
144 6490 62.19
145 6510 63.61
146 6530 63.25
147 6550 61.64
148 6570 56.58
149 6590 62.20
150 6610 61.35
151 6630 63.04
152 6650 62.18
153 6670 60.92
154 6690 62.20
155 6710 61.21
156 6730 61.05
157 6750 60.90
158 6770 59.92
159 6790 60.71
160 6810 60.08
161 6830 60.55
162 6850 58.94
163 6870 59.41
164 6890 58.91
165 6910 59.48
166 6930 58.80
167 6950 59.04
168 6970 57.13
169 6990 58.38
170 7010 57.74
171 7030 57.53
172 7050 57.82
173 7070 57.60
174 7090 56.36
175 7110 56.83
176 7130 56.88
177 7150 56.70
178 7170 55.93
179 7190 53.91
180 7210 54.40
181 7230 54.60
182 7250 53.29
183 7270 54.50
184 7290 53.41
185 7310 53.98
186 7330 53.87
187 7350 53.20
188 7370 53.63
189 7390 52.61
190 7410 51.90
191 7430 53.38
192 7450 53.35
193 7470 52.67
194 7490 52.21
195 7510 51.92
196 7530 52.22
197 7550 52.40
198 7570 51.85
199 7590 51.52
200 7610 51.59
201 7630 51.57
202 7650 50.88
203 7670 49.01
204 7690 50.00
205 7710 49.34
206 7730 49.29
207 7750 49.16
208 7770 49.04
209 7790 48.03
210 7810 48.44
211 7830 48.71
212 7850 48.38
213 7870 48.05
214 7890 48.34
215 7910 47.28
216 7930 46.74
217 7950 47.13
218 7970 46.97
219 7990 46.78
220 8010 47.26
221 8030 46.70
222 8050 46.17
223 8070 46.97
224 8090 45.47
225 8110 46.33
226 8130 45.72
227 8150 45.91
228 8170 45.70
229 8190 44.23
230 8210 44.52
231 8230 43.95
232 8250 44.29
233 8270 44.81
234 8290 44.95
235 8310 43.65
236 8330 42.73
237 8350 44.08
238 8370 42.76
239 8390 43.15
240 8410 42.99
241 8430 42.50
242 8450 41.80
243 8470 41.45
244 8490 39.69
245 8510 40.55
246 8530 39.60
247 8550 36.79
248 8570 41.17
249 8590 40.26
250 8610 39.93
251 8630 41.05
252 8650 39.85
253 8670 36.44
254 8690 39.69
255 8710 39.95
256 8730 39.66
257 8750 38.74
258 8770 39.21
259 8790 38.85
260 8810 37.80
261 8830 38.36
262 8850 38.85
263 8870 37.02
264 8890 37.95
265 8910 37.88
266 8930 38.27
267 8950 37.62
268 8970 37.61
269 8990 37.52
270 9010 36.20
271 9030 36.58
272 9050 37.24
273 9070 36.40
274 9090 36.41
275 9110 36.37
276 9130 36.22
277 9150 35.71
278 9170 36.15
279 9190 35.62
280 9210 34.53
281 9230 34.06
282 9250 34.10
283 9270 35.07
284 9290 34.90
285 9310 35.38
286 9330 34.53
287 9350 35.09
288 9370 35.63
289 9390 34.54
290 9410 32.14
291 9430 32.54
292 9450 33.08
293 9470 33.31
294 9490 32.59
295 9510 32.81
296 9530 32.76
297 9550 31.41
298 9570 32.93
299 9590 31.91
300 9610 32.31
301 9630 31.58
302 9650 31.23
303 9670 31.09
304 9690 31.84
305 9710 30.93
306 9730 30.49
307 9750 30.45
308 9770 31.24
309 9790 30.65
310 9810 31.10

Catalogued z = 0.00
